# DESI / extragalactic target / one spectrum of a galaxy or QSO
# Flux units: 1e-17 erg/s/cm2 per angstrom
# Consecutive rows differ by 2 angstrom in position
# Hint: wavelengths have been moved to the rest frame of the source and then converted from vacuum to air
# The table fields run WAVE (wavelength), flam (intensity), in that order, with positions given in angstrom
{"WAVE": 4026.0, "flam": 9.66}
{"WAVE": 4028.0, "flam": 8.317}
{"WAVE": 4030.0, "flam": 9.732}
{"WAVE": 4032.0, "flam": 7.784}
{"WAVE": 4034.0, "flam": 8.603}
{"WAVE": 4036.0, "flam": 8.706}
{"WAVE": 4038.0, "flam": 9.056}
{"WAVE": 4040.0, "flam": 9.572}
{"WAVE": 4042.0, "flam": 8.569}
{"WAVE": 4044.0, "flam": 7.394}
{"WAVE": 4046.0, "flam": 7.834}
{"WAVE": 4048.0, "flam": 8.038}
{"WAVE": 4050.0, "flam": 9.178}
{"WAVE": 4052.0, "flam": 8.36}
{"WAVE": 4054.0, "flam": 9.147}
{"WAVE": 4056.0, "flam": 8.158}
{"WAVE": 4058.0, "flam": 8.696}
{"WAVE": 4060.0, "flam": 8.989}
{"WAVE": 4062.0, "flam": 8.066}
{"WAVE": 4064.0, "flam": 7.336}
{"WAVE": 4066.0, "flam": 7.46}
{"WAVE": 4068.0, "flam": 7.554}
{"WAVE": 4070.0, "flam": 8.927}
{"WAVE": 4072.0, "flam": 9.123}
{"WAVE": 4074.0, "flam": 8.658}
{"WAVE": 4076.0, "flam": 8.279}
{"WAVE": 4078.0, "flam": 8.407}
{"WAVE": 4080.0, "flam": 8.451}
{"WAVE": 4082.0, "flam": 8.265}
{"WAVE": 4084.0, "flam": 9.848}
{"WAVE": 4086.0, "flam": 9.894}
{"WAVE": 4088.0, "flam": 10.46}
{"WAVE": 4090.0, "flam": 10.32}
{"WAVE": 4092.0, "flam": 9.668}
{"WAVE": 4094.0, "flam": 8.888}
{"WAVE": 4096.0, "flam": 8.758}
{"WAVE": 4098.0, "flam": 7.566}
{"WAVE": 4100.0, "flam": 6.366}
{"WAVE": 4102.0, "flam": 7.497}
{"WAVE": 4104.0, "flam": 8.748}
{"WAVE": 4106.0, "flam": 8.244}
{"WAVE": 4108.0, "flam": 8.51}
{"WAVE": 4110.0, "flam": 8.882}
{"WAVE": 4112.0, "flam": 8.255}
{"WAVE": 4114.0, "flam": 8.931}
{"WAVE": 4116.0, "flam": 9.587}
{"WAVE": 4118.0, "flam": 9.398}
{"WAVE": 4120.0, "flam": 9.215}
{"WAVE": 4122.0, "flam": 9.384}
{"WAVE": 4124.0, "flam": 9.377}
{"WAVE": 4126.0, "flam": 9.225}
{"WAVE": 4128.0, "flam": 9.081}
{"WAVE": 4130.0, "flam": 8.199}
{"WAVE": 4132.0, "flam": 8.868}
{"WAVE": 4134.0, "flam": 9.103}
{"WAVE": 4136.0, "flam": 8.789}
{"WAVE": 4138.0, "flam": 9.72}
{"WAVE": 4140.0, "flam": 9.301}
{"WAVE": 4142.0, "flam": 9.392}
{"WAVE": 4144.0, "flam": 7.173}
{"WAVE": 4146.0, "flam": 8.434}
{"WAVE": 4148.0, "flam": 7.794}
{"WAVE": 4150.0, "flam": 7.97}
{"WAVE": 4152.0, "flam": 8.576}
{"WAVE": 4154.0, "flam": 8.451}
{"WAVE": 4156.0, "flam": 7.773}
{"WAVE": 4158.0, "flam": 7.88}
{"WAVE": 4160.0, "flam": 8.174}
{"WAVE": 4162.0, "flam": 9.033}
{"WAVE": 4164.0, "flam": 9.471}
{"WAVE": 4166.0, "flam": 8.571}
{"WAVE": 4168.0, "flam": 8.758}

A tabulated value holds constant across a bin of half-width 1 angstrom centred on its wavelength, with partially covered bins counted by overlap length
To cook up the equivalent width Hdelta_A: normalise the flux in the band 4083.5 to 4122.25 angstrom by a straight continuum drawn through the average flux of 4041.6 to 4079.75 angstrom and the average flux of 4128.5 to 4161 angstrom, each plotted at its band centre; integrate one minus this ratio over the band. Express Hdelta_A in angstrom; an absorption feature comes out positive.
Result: -2.3 angstrom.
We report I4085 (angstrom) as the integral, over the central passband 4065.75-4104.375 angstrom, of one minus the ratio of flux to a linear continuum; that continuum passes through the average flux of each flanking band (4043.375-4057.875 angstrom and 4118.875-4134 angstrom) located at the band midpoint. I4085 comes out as -0.05 angstrom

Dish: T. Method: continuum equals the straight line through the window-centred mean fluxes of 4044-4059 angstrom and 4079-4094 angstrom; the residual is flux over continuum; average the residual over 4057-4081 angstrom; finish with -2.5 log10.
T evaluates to 0.08 mag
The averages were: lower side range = 8.41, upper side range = 9.51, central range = 8.33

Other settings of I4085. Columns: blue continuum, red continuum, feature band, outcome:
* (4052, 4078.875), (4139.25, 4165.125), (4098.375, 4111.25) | 0.56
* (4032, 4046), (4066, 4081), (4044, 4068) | 0.70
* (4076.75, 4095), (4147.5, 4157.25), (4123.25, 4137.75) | -0.78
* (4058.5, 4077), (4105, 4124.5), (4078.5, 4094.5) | -1.69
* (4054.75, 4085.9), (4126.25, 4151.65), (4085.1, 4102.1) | -0.71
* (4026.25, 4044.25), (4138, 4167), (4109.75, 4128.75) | -1.33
